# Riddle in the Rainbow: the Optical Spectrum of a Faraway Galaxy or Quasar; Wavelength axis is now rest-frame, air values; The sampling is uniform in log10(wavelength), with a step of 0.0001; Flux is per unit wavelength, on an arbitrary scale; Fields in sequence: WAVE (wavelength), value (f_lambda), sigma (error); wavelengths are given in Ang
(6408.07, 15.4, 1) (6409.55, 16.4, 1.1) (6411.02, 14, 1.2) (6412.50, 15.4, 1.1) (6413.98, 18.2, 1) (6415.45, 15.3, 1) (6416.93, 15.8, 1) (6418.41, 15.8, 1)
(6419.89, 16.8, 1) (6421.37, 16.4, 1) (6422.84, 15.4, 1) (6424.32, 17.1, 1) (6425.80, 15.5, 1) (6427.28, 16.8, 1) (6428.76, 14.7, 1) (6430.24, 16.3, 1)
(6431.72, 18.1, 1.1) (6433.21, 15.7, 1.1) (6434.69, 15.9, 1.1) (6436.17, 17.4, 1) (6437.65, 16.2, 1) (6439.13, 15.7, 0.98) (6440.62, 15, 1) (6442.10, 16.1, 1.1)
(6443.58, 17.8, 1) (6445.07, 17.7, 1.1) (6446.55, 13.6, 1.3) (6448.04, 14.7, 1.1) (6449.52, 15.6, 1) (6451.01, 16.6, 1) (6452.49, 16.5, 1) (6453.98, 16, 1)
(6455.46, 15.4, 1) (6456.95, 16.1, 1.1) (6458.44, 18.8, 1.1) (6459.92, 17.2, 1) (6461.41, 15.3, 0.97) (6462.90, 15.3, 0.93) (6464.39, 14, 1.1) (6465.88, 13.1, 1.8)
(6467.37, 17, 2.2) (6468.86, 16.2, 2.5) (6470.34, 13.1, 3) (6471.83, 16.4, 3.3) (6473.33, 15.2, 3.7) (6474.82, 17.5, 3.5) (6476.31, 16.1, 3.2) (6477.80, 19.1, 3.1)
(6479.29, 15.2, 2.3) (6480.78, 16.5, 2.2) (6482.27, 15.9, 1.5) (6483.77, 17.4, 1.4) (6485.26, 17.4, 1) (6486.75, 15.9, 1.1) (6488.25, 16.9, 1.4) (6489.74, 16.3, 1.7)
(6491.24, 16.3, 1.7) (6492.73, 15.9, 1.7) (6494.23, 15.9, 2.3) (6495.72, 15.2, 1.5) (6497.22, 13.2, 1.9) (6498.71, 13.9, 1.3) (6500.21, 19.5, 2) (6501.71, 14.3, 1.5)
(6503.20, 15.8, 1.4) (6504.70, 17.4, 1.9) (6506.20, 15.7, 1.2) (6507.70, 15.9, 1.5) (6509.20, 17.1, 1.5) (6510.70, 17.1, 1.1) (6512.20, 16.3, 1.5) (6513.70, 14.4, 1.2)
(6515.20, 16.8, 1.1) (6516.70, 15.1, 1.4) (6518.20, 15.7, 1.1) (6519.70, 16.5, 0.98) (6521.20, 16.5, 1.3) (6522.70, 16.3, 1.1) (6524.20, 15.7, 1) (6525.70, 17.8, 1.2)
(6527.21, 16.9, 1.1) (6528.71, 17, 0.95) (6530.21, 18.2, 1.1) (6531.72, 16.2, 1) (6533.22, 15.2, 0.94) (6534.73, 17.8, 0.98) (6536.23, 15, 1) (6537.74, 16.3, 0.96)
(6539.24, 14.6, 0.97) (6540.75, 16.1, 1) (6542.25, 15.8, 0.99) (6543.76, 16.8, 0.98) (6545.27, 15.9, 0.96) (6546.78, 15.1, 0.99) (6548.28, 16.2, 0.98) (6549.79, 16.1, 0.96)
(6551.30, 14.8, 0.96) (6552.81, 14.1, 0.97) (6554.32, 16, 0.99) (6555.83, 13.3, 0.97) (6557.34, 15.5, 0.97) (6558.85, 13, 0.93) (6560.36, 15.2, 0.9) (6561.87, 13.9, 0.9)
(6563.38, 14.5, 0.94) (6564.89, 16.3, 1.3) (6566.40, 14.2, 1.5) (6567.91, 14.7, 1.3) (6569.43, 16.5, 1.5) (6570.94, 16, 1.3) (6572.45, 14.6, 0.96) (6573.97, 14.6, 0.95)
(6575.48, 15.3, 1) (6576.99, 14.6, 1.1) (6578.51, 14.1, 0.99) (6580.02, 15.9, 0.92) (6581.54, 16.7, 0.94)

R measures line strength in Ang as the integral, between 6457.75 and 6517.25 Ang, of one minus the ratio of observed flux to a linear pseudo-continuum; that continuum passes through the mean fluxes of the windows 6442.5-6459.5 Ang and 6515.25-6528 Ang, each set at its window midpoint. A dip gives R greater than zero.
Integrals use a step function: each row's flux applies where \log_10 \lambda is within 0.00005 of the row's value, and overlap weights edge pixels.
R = 1.0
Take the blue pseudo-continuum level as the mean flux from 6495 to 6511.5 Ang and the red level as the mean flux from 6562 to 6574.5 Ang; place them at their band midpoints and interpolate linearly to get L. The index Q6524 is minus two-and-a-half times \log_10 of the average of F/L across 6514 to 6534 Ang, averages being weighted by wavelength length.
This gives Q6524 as -0.051 mag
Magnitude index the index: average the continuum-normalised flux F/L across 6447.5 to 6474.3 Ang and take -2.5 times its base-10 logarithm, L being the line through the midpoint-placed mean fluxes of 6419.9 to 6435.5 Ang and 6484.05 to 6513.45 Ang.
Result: 0.031 mag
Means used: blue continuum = 16.2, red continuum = 16.1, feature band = 15.7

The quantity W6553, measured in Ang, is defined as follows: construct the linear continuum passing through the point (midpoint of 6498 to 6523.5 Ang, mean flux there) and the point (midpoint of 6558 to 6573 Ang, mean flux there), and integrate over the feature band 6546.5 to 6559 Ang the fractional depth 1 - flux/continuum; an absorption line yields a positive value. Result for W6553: 0.2 Ang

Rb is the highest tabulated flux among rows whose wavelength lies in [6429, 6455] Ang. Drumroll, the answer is 18.1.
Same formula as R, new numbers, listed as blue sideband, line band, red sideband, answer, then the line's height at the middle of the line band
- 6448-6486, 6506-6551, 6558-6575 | -2.51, 15.3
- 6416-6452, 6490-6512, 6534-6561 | -0.36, 15.7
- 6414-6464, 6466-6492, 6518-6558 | -0.35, 16.1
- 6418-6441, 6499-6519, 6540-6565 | -0.83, 15.5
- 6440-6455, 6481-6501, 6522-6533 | 0.34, 16.4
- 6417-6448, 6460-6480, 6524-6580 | 0.31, 16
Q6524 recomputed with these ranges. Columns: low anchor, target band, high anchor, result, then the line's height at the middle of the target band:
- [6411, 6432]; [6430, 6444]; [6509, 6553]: -0.02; 16.1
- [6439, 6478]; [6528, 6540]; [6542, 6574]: -0.07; 15.3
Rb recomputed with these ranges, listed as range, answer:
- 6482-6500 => 17.4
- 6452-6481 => 19.1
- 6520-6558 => 18.2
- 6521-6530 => 17.8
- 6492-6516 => 19.5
